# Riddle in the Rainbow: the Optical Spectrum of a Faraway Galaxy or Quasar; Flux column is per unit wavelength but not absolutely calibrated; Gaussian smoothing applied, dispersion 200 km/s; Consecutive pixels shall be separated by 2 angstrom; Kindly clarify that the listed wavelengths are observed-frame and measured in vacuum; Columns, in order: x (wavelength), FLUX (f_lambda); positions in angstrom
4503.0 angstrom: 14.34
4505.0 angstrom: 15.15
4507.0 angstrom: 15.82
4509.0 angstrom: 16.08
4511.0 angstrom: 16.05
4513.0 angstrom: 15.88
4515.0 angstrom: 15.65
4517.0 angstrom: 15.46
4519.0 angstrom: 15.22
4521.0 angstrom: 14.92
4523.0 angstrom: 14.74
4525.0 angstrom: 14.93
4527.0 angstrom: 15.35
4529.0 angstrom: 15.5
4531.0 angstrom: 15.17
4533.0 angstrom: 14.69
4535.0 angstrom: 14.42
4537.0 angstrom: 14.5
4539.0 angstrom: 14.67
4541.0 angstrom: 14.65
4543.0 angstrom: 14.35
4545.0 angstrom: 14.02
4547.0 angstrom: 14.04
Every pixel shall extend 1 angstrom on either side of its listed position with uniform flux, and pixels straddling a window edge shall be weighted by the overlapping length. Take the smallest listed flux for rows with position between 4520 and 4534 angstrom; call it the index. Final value 14.69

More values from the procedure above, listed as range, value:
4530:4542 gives 14.42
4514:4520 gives 15.22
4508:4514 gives 15.88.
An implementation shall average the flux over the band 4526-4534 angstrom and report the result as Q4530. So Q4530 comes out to 15.2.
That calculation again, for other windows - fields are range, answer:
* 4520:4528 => 15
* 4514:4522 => 15.3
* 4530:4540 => 14.7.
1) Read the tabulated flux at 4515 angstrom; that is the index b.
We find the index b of 15.65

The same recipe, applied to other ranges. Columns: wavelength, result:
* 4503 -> 14.34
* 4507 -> 15.82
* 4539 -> 14.67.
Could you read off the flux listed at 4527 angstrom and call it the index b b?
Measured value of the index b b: 15.35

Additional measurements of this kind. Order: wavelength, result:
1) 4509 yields 16.08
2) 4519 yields 15.22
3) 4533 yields 14.69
